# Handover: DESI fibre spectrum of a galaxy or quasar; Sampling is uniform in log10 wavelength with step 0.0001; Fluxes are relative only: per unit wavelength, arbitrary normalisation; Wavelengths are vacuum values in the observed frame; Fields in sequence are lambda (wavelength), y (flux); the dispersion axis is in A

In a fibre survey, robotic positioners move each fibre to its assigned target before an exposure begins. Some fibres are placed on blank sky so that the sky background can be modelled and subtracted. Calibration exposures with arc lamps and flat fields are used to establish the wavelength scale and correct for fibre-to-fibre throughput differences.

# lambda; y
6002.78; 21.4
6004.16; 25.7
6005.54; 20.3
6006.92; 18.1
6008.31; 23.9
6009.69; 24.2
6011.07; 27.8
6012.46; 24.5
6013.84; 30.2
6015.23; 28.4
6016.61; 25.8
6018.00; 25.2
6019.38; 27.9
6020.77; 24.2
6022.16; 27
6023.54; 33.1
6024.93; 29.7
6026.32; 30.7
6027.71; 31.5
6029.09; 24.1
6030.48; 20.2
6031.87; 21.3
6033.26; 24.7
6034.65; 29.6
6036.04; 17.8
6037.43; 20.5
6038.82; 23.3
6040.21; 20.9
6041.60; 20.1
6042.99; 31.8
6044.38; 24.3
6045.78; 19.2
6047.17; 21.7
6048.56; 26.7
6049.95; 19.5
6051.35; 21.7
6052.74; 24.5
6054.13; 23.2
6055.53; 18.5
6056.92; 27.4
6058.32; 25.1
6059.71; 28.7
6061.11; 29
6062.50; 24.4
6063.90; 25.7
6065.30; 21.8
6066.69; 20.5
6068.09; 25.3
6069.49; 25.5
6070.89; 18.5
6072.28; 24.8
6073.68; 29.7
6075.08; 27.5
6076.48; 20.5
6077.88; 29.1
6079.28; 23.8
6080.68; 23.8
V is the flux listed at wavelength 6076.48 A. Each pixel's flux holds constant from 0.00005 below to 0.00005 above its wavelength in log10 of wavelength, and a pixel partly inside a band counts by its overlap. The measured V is 20.5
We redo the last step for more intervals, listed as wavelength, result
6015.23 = 28.4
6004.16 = 25.7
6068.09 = 25.3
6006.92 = 18.1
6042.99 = 31.8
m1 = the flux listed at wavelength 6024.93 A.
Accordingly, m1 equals 29.7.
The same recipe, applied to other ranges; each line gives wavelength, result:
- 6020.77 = 24.2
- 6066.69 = 20.5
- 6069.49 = 25.5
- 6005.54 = 20.3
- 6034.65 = 29.6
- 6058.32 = 25.1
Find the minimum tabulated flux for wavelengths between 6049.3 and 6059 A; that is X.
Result 18.5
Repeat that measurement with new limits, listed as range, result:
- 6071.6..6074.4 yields 24.8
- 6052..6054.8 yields 23.2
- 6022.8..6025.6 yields 29.7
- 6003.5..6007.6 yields 18.1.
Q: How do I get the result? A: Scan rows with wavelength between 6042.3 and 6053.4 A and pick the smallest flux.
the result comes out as 19.2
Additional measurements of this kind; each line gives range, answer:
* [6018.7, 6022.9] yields 24.2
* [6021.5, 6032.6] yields 20.2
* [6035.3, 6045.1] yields 17.8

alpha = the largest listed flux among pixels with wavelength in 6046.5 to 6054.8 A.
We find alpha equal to 26.7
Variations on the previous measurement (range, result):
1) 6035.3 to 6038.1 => 20.5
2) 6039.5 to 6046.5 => 31.8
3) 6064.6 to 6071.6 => 25.5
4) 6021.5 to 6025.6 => 33.1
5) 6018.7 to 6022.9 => 27.9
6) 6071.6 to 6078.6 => 29.7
